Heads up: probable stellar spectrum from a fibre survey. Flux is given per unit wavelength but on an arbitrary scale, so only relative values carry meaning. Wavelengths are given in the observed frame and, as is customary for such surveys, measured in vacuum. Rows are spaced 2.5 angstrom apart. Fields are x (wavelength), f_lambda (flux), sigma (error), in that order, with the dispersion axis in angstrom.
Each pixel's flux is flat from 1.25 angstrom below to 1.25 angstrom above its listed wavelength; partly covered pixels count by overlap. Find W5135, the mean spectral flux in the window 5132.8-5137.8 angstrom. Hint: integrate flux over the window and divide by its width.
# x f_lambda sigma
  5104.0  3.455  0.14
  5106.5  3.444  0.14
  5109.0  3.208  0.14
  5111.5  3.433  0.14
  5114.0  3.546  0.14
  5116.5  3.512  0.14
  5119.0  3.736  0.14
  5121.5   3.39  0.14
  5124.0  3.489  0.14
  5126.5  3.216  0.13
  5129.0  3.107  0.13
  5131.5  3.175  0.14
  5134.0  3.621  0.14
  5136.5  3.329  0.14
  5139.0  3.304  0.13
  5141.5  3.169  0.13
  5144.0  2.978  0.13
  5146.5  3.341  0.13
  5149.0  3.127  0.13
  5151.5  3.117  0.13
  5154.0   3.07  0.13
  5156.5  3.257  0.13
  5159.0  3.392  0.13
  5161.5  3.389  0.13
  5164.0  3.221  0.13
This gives 3.47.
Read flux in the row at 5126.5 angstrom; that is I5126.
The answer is 3.216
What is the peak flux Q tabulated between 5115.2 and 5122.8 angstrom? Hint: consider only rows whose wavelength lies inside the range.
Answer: 3.736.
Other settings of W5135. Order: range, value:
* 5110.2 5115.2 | 3.49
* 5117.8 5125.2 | 3.54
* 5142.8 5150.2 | 3.15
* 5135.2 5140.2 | 3.32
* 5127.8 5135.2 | 3.3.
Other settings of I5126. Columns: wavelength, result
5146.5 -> 3.341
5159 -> 3.392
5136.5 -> 3.329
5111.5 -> 3.433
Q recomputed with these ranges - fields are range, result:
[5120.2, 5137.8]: 3.621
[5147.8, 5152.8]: 3.127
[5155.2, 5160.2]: 3.392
